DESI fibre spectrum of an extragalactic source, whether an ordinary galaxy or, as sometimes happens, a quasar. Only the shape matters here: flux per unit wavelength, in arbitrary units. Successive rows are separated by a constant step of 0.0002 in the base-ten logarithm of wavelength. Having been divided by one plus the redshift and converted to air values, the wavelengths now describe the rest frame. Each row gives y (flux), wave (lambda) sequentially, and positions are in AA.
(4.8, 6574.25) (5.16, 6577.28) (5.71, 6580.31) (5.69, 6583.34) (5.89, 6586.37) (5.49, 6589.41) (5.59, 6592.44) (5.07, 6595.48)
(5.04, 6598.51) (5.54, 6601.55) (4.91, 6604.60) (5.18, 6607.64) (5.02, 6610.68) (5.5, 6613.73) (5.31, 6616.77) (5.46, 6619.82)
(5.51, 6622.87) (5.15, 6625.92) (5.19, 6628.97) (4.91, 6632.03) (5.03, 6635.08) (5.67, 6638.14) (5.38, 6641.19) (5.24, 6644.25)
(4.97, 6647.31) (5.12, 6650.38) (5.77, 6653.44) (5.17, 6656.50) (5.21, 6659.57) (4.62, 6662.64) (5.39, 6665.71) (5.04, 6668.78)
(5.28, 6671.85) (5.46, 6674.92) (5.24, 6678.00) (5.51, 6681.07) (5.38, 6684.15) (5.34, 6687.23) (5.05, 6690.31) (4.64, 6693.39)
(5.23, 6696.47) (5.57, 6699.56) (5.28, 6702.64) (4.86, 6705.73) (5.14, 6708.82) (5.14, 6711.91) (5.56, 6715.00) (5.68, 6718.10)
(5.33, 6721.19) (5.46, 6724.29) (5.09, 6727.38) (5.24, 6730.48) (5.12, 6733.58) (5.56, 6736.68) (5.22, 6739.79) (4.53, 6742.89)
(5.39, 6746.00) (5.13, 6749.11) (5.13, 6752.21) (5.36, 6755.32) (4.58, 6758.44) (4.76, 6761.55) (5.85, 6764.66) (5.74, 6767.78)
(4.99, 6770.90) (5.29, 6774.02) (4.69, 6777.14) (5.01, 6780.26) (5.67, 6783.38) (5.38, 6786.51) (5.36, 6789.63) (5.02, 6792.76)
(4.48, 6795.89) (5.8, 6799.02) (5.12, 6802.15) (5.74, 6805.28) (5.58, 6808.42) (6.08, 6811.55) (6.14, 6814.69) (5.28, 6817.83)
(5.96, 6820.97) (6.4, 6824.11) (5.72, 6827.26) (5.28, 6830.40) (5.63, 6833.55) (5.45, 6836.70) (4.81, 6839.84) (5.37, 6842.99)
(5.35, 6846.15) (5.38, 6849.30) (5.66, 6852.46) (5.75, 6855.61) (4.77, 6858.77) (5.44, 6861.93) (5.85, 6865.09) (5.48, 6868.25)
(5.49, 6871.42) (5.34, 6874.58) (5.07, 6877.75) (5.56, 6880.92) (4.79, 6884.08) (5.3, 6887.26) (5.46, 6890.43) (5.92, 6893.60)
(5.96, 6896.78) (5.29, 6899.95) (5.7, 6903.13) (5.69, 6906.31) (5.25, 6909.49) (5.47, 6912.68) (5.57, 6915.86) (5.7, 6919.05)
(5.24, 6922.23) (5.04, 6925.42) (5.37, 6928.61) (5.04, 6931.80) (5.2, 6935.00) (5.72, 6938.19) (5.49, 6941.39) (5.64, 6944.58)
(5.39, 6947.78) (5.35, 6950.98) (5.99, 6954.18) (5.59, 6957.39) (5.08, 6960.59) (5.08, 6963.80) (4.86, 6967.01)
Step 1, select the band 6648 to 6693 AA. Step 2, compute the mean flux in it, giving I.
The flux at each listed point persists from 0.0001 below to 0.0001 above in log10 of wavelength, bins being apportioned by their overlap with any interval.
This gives 5.23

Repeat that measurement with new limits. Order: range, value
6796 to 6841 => 5.61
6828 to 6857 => 5.42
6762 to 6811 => 5.32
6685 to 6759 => 5.2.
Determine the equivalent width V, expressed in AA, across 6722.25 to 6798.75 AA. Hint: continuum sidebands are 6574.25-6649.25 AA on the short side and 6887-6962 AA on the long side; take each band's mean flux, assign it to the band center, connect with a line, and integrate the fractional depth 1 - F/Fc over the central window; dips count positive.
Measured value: 3.0 AA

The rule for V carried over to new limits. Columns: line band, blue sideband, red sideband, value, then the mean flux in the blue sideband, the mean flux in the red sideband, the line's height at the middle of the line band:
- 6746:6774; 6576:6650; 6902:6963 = 0.85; 5.31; 5.44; 5.37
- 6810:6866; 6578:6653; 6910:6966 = -2.03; 5.32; 5.4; 5.38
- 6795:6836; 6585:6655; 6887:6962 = -1.74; 5.3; 5.48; 5.42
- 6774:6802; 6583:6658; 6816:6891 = 1.16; 5.31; 5.44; 5.4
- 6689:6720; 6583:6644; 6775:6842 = 0.95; 5.32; 5.46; 5.38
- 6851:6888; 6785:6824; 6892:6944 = 0.85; 5.53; 5.48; 5.5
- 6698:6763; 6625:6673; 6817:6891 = 1.18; 5.2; 5.44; 5.29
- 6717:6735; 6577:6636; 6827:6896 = 0.16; 5.32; 5.4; 5.36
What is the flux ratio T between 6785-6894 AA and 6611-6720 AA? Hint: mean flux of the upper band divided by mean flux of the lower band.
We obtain 1.04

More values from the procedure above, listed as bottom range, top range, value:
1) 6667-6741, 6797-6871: 1.06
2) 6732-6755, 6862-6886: 1.04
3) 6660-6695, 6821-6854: 1.07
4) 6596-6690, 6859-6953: 1.04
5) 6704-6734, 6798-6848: 1.06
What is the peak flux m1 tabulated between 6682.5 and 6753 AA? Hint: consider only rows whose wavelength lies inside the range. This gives 5.68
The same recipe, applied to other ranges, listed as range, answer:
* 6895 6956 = 5.99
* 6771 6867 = 6.4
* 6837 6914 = 5.96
